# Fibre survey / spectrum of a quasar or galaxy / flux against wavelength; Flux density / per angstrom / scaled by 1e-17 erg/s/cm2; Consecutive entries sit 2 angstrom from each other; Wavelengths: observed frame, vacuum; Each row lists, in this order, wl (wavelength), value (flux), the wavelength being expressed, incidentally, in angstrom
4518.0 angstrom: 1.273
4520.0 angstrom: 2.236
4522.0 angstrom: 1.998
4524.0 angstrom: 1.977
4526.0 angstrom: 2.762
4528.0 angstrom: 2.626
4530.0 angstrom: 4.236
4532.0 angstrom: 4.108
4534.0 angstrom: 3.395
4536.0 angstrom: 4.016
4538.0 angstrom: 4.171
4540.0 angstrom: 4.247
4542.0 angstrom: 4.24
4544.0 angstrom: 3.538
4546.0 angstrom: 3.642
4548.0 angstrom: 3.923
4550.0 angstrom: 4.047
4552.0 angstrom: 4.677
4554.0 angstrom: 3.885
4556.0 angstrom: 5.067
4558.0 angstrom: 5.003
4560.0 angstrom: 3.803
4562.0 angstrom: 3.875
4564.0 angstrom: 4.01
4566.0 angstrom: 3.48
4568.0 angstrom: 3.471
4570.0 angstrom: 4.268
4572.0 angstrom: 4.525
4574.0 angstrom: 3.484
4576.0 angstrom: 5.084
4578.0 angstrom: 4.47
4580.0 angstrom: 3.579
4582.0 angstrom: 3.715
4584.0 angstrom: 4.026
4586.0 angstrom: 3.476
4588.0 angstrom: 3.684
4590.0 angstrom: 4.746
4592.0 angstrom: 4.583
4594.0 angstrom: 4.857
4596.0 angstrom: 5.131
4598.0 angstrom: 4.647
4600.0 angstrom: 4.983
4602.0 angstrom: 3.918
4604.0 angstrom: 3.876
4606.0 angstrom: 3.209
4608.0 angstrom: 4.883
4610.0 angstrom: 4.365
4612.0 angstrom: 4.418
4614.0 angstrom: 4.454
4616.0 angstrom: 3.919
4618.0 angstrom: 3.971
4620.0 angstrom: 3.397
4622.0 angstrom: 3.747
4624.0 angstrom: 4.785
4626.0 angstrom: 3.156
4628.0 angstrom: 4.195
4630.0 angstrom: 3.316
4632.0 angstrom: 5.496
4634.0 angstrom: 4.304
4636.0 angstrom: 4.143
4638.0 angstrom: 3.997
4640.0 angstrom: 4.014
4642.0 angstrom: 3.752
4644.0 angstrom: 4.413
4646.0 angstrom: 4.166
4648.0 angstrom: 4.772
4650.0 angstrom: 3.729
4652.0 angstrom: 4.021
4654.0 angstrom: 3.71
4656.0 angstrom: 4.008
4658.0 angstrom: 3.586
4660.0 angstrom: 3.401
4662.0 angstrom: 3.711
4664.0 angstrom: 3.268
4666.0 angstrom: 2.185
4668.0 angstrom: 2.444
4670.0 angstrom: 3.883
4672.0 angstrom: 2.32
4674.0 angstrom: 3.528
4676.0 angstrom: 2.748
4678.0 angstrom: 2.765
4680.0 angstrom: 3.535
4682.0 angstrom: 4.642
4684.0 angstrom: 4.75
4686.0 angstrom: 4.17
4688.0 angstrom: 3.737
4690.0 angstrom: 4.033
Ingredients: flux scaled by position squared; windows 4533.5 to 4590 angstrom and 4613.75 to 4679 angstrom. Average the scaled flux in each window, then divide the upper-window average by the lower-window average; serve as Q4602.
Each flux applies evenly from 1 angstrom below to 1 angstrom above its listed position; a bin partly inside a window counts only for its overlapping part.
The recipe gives 0.95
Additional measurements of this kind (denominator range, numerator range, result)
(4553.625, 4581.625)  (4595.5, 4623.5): 1.03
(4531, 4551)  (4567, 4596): 1.08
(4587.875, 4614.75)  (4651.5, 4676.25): 0.76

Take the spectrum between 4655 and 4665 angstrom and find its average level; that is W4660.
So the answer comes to 3.59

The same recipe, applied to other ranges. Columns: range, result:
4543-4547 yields 3.59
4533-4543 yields 4.01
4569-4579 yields 4.37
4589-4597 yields 4.83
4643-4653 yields 4.22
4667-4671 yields 3.16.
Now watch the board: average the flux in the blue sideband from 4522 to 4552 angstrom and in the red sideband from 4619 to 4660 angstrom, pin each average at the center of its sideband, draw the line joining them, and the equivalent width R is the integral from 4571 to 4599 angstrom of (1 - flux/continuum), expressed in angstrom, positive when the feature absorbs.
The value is -3.5 angstrom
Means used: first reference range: 3.62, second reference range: 4.02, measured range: 4.29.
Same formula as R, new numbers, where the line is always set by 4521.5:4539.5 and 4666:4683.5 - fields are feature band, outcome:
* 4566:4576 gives -2.2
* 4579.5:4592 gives -2.5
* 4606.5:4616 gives -3.3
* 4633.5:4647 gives -3.6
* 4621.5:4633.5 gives -3.3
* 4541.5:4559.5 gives -5.0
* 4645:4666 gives -3.4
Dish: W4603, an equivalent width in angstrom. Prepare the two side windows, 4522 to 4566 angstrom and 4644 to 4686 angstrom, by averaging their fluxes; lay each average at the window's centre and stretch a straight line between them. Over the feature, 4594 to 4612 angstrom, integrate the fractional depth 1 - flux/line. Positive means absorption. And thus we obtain -3.4 angstrom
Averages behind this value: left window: 3.82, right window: 3.59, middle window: 4.41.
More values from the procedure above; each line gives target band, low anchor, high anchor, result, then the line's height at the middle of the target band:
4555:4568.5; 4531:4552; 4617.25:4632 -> -0.6 angstrom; 3.95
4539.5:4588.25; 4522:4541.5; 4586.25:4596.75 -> -0.7 angstrom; 4.02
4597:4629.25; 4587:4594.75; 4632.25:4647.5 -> 1.7 angstrom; 4.34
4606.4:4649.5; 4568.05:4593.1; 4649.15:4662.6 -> -3.1 angstrom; 3.88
